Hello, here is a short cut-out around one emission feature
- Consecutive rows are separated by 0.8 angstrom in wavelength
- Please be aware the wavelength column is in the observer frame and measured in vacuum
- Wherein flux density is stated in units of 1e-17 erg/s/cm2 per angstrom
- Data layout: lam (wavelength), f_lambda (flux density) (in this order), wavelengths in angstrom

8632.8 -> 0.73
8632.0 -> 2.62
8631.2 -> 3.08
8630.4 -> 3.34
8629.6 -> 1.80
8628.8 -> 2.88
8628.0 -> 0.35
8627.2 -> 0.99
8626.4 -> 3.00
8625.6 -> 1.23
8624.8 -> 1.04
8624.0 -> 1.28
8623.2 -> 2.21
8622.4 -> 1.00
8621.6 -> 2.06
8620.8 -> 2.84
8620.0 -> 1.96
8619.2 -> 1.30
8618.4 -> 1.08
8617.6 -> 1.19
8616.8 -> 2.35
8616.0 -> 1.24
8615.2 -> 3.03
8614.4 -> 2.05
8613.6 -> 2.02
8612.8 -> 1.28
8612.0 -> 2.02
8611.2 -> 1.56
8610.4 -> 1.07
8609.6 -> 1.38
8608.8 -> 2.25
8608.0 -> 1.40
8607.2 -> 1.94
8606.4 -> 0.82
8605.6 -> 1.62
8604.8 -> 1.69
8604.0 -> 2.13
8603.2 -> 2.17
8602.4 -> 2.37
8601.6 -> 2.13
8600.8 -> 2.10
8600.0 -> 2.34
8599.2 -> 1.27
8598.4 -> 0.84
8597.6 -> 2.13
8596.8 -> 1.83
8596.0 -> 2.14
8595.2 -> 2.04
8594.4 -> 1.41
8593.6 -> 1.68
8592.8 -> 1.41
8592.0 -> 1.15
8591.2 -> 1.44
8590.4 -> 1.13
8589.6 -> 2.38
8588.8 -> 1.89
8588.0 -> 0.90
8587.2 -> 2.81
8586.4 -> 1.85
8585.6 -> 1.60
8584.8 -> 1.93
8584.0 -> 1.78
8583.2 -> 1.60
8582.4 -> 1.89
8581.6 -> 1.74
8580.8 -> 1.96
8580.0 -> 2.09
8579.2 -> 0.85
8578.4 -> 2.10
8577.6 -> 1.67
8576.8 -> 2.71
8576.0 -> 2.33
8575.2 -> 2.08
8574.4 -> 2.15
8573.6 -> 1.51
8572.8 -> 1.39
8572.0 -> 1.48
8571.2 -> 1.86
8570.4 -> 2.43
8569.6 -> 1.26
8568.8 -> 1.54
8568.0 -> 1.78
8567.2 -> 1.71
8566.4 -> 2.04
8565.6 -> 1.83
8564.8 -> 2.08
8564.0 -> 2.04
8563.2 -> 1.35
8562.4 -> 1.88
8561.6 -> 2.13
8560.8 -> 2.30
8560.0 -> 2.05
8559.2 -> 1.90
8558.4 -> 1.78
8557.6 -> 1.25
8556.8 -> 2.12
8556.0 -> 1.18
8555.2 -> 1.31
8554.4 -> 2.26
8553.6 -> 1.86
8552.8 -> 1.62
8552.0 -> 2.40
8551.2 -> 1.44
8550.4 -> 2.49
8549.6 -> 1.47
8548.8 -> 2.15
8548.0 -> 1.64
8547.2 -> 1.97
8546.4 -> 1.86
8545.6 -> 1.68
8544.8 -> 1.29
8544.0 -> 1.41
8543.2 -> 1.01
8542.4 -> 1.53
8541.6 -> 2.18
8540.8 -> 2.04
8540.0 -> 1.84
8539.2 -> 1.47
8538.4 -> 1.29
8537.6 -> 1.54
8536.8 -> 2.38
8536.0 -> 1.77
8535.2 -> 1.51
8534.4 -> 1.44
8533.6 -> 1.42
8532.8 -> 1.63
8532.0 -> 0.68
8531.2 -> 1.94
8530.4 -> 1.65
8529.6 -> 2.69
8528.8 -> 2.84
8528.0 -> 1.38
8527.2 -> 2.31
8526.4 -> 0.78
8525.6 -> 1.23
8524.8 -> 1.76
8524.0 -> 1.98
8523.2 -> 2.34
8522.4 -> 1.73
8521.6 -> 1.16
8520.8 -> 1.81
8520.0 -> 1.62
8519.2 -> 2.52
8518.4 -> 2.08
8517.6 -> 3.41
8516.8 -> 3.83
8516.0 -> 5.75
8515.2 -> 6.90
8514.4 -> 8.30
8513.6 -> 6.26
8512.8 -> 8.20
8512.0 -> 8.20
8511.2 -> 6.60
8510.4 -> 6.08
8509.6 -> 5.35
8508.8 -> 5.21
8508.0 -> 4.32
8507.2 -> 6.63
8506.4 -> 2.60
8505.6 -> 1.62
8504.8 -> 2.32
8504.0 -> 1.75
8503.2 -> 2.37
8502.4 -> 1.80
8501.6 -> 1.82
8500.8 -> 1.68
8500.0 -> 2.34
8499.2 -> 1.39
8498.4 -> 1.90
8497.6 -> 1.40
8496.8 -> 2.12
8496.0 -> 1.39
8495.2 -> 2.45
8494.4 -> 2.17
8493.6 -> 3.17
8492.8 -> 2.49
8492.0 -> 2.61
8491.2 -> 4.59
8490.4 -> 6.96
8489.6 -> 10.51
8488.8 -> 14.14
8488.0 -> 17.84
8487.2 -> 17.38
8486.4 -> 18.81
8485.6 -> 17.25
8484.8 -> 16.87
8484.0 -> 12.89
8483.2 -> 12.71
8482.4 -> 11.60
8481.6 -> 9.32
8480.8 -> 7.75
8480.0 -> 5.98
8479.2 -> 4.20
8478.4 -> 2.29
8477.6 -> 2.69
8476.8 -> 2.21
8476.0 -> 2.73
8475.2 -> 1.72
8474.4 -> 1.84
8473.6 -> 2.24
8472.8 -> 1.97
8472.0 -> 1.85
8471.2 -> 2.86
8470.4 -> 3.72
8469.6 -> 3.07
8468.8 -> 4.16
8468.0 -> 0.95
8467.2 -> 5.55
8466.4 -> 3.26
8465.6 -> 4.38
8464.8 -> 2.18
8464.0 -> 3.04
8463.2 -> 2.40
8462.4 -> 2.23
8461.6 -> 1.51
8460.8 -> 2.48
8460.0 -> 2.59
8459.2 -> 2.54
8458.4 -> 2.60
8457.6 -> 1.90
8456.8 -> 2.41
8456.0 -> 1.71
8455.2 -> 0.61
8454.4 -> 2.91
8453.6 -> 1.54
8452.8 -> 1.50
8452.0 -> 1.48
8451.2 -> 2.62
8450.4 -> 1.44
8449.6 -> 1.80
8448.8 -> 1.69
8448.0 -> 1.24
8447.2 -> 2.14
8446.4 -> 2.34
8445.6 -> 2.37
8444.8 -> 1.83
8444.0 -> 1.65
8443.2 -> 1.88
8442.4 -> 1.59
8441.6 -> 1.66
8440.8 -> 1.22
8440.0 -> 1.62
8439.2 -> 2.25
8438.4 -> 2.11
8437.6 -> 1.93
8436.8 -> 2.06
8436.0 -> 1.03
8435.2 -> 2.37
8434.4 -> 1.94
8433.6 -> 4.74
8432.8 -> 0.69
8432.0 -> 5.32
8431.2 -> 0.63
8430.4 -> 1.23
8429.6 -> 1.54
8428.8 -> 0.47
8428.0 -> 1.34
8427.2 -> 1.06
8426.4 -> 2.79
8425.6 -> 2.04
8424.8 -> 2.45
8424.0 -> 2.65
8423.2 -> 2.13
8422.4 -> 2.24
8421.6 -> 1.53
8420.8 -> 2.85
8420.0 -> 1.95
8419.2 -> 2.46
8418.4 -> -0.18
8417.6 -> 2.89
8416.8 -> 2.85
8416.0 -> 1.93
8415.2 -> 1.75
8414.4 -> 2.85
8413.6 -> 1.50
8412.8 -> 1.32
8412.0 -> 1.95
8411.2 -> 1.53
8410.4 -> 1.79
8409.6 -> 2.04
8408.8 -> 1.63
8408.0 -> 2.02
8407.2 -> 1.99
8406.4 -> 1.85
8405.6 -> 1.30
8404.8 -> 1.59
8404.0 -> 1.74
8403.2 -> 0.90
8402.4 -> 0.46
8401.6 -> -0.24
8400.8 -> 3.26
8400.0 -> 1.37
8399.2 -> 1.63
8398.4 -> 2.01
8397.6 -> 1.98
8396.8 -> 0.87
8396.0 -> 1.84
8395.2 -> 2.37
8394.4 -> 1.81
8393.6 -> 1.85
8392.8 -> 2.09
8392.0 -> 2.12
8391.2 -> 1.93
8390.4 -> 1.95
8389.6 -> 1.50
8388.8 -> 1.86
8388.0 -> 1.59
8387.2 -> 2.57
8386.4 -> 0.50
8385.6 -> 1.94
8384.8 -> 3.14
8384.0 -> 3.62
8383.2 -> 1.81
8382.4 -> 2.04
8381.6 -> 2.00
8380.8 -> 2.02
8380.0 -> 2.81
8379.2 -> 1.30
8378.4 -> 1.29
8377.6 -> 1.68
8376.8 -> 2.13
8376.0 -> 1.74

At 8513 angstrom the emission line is [N II]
